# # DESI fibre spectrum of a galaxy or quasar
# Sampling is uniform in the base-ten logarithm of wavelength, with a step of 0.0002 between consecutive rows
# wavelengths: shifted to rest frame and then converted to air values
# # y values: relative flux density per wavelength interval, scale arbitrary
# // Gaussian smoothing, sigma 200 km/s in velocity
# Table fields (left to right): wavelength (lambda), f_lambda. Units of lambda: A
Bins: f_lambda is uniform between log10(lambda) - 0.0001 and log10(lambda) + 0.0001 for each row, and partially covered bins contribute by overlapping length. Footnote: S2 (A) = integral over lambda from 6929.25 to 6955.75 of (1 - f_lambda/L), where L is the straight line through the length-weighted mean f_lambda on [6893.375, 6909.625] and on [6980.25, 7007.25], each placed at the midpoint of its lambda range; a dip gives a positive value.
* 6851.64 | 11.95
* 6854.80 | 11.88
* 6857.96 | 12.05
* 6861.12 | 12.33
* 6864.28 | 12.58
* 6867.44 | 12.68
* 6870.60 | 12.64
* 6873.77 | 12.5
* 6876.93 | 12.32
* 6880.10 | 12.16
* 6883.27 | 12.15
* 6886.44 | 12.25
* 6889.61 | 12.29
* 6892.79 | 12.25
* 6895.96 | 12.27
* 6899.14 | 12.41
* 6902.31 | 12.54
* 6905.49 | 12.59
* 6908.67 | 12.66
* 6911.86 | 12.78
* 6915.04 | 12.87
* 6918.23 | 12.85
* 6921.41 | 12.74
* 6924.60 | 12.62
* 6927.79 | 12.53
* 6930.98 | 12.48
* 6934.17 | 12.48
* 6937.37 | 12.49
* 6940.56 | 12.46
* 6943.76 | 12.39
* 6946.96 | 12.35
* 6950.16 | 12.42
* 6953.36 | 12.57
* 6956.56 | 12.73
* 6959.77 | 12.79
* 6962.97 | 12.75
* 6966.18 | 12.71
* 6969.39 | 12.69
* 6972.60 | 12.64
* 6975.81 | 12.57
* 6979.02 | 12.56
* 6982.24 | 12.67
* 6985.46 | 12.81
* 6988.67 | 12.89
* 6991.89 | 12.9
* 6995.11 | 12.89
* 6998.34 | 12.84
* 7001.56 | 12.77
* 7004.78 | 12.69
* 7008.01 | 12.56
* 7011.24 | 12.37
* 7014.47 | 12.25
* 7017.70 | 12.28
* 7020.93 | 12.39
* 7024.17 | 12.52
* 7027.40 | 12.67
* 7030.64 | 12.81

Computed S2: 0.3 A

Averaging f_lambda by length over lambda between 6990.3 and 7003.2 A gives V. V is 12.9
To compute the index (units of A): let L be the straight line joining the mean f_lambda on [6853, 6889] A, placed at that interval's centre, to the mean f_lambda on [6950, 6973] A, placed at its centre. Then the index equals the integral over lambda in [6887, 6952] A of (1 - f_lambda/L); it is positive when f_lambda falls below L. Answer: 0.0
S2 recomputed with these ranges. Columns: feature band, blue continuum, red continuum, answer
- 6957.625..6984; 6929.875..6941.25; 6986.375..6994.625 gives 0.15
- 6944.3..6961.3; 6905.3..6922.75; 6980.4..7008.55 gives 0.28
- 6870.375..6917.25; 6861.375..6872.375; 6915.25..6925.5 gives 0.87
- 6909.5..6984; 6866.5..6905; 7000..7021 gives -1.14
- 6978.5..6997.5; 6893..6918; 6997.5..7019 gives -0.39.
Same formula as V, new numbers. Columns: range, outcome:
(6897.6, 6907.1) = 12.5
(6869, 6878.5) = 12.5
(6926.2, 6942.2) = 12.5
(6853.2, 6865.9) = 12.2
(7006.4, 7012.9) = 12.5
